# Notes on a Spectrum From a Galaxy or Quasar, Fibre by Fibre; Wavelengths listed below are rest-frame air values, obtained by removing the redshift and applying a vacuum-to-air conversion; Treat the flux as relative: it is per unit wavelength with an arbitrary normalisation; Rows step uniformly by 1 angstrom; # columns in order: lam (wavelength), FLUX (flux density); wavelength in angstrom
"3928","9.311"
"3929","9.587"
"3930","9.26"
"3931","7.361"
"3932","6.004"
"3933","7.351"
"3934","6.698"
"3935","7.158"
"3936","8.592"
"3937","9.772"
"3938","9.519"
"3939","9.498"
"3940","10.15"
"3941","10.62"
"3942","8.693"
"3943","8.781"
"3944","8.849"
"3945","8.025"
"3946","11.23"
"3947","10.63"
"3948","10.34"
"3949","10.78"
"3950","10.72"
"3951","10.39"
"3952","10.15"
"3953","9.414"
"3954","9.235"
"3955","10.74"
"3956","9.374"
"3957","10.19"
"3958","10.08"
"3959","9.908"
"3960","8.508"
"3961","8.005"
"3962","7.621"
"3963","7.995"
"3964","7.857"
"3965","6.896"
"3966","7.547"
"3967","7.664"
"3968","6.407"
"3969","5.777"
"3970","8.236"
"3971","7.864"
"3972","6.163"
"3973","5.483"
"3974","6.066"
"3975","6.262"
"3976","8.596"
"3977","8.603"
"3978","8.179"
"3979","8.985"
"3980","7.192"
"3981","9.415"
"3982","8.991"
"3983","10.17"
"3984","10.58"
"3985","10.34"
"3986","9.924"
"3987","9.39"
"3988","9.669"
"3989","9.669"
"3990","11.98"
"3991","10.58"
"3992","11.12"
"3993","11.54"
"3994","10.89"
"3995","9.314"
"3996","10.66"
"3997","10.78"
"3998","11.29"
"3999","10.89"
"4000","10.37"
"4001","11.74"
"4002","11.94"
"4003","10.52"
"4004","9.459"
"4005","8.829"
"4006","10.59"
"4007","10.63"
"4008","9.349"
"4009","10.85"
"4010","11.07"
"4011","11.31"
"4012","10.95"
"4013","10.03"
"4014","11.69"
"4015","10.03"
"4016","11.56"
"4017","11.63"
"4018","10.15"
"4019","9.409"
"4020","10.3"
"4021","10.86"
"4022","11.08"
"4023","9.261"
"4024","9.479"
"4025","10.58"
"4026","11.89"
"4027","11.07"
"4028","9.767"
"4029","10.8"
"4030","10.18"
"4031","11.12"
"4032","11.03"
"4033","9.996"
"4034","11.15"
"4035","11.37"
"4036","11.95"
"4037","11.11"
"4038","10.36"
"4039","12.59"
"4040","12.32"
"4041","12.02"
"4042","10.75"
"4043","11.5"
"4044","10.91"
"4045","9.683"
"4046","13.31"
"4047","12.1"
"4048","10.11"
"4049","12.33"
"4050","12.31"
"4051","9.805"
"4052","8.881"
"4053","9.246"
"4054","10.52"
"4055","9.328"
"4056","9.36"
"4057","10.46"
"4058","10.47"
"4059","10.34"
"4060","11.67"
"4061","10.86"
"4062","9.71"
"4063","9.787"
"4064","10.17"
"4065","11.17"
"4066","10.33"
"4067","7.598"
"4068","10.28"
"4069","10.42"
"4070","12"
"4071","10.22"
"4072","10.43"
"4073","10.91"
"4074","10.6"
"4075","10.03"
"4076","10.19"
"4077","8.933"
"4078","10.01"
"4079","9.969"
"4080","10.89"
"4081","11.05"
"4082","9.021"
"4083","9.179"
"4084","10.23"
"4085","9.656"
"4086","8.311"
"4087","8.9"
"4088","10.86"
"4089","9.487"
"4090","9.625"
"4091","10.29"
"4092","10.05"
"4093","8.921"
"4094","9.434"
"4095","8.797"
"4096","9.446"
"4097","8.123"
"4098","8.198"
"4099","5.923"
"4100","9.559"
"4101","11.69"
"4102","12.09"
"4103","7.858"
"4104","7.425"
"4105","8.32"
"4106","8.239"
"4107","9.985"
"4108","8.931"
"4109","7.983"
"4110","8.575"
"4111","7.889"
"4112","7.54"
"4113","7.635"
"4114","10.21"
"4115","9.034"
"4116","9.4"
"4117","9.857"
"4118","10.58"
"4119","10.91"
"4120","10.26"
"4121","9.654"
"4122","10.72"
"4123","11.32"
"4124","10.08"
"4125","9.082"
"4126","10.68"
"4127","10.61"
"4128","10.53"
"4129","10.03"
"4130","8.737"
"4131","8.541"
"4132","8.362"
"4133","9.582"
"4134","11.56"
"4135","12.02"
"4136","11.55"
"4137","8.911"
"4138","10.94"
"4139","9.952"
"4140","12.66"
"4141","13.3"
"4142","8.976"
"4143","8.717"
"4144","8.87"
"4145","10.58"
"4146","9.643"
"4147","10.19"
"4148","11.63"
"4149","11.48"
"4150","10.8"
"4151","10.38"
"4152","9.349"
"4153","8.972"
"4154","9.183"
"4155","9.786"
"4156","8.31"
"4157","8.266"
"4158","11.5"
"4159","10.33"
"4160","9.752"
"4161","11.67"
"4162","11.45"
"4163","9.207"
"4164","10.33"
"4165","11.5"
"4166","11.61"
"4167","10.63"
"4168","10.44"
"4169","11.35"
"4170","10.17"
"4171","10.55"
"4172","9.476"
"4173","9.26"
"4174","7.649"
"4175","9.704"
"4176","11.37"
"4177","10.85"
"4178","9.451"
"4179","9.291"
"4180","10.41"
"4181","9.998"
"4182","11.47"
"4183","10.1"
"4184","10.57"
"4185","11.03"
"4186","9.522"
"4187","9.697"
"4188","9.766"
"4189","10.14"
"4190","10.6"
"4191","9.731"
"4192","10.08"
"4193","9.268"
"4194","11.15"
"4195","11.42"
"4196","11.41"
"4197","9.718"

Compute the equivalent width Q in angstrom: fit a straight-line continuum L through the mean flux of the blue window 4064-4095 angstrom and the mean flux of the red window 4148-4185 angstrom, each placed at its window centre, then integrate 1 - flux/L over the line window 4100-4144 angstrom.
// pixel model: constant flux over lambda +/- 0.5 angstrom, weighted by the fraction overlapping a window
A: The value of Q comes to 1.3 angstrom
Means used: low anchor 9.95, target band 9.78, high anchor 10.2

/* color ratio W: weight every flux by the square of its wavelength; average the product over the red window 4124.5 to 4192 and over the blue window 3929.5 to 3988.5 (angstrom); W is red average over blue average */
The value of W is 1.3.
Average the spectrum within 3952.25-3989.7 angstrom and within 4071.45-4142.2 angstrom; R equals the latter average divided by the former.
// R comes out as 1.14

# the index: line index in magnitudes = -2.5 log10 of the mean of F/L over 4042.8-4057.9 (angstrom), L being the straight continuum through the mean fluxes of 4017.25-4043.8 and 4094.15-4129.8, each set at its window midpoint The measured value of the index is -0.01 mag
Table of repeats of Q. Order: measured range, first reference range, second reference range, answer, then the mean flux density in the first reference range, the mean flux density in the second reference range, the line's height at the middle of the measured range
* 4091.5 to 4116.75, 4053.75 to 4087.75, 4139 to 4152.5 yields 3.5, 10.1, 10.5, 10.3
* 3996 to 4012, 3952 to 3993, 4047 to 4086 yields -2.5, 8.72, 10.2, 9.22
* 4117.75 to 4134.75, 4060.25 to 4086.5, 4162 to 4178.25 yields 0.2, 10.1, 10.3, 10.2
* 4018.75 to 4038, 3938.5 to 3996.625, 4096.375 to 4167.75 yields -2.6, 9.11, 9.83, 9.38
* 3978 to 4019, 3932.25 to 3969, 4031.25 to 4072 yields -2.3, 8.97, 10.7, 9.81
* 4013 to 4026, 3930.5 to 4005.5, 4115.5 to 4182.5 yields -1.5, 9.15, 10.2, 9.45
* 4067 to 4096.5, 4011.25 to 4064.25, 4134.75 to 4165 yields 1.9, 10.7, 10.3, 10.6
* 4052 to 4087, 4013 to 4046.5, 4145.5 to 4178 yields 2.1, 10.9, 10.2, 10.7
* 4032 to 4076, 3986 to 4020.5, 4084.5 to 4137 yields -2.8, 10.6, 9.48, 10.1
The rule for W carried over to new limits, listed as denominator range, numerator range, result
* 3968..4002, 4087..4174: 1.14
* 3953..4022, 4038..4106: 1.10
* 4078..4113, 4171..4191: 1.14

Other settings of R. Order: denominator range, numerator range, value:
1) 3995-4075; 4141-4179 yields 0.95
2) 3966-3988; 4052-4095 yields 1.23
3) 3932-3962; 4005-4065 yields 1.15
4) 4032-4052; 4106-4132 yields 0.84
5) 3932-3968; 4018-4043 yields 1.20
